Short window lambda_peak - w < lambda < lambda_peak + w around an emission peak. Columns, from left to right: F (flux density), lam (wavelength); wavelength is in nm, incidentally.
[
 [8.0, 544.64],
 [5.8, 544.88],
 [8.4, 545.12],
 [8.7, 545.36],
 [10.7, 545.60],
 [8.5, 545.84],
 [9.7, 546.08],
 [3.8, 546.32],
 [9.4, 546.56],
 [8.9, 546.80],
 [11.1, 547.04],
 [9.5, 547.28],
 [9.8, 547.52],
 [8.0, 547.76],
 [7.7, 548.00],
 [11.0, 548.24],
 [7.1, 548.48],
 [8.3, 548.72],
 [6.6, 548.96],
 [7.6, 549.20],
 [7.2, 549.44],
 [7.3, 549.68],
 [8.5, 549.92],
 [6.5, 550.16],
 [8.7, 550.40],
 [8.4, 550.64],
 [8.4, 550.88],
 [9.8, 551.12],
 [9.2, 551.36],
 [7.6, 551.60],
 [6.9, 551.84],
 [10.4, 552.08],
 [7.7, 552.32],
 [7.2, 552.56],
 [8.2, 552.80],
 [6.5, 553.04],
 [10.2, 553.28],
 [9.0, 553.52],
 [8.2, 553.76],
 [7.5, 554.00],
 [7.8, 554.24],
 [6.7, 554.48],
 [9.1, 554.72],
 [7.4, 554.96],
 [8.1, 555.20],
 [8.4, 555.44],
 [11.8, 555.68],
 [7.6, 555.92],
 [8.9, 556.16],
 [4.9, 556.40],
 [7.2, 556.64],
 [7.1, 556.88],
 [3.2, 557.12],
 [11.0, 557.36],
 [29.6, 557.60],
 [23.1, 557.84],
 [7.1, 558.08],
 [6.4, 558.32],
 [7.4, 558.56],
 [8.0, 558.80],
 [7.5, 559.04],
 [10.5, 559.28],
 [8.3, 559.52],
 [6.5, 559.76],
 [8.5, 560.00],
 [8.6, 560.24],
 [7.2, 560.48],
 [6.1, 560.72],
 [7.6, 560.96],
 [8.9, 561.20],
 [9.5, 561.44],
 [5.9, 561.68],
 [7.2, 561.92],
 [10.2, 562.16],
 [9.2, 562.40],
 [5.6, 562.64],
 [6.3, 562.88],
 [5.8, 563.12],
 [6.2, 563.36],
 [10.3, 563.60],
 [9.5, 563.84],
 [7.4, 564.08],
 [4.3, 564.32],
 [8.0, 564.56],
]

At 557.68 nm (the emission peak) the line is Hbeta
